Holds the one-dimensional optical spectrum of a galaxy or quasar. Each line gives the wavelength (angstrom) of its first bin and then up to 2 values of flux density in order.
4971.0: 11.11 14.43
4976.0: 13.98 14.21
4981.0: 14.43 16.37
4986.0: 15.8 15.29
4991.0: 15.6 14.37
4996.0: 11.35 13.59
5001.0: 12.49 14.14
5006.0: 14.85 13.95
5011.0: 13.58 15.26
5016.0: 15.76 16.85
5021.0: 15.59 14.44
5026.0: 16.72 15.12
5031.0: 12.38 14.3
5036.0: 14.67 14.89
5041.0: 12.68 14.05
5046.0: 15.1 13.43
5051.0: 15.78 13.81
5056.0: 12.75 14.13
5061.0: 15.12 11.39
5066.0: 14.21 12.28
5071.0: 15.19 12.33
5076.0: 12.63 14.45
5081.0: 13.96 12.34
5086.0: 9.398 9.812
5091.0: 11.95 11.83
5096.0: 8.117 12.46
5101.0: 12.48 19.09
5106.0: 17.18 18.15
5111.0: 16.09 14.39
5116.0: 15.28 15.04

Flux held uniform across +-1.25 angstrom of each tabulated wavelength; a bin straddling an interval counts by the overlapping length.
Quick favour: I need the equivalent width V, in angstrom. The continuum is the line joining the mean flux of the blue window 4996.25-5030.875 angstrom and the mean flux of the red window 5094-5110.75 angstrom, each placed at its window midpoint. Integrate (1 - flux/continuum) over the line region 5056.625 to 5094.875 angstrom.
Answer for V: 4.9 angstrom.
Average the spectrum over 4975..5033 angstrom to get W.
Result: 14.6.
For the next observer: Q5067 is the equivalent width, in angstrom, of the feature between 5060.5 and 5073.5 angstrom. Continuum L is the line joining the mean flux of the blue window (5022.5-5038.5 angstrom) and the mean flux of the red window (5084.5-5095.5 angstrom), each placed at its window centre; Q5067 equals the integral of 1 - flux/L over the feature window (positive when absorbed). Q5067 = -1.4 angstrom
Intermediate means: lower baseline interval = 14.6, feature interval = 13.4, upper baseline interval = 10.6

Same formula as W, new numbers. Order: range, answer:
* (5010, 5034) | 15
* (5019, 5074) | 14.2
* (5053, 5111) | 13.3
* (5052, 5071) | 13.5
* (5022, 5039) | 14.6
